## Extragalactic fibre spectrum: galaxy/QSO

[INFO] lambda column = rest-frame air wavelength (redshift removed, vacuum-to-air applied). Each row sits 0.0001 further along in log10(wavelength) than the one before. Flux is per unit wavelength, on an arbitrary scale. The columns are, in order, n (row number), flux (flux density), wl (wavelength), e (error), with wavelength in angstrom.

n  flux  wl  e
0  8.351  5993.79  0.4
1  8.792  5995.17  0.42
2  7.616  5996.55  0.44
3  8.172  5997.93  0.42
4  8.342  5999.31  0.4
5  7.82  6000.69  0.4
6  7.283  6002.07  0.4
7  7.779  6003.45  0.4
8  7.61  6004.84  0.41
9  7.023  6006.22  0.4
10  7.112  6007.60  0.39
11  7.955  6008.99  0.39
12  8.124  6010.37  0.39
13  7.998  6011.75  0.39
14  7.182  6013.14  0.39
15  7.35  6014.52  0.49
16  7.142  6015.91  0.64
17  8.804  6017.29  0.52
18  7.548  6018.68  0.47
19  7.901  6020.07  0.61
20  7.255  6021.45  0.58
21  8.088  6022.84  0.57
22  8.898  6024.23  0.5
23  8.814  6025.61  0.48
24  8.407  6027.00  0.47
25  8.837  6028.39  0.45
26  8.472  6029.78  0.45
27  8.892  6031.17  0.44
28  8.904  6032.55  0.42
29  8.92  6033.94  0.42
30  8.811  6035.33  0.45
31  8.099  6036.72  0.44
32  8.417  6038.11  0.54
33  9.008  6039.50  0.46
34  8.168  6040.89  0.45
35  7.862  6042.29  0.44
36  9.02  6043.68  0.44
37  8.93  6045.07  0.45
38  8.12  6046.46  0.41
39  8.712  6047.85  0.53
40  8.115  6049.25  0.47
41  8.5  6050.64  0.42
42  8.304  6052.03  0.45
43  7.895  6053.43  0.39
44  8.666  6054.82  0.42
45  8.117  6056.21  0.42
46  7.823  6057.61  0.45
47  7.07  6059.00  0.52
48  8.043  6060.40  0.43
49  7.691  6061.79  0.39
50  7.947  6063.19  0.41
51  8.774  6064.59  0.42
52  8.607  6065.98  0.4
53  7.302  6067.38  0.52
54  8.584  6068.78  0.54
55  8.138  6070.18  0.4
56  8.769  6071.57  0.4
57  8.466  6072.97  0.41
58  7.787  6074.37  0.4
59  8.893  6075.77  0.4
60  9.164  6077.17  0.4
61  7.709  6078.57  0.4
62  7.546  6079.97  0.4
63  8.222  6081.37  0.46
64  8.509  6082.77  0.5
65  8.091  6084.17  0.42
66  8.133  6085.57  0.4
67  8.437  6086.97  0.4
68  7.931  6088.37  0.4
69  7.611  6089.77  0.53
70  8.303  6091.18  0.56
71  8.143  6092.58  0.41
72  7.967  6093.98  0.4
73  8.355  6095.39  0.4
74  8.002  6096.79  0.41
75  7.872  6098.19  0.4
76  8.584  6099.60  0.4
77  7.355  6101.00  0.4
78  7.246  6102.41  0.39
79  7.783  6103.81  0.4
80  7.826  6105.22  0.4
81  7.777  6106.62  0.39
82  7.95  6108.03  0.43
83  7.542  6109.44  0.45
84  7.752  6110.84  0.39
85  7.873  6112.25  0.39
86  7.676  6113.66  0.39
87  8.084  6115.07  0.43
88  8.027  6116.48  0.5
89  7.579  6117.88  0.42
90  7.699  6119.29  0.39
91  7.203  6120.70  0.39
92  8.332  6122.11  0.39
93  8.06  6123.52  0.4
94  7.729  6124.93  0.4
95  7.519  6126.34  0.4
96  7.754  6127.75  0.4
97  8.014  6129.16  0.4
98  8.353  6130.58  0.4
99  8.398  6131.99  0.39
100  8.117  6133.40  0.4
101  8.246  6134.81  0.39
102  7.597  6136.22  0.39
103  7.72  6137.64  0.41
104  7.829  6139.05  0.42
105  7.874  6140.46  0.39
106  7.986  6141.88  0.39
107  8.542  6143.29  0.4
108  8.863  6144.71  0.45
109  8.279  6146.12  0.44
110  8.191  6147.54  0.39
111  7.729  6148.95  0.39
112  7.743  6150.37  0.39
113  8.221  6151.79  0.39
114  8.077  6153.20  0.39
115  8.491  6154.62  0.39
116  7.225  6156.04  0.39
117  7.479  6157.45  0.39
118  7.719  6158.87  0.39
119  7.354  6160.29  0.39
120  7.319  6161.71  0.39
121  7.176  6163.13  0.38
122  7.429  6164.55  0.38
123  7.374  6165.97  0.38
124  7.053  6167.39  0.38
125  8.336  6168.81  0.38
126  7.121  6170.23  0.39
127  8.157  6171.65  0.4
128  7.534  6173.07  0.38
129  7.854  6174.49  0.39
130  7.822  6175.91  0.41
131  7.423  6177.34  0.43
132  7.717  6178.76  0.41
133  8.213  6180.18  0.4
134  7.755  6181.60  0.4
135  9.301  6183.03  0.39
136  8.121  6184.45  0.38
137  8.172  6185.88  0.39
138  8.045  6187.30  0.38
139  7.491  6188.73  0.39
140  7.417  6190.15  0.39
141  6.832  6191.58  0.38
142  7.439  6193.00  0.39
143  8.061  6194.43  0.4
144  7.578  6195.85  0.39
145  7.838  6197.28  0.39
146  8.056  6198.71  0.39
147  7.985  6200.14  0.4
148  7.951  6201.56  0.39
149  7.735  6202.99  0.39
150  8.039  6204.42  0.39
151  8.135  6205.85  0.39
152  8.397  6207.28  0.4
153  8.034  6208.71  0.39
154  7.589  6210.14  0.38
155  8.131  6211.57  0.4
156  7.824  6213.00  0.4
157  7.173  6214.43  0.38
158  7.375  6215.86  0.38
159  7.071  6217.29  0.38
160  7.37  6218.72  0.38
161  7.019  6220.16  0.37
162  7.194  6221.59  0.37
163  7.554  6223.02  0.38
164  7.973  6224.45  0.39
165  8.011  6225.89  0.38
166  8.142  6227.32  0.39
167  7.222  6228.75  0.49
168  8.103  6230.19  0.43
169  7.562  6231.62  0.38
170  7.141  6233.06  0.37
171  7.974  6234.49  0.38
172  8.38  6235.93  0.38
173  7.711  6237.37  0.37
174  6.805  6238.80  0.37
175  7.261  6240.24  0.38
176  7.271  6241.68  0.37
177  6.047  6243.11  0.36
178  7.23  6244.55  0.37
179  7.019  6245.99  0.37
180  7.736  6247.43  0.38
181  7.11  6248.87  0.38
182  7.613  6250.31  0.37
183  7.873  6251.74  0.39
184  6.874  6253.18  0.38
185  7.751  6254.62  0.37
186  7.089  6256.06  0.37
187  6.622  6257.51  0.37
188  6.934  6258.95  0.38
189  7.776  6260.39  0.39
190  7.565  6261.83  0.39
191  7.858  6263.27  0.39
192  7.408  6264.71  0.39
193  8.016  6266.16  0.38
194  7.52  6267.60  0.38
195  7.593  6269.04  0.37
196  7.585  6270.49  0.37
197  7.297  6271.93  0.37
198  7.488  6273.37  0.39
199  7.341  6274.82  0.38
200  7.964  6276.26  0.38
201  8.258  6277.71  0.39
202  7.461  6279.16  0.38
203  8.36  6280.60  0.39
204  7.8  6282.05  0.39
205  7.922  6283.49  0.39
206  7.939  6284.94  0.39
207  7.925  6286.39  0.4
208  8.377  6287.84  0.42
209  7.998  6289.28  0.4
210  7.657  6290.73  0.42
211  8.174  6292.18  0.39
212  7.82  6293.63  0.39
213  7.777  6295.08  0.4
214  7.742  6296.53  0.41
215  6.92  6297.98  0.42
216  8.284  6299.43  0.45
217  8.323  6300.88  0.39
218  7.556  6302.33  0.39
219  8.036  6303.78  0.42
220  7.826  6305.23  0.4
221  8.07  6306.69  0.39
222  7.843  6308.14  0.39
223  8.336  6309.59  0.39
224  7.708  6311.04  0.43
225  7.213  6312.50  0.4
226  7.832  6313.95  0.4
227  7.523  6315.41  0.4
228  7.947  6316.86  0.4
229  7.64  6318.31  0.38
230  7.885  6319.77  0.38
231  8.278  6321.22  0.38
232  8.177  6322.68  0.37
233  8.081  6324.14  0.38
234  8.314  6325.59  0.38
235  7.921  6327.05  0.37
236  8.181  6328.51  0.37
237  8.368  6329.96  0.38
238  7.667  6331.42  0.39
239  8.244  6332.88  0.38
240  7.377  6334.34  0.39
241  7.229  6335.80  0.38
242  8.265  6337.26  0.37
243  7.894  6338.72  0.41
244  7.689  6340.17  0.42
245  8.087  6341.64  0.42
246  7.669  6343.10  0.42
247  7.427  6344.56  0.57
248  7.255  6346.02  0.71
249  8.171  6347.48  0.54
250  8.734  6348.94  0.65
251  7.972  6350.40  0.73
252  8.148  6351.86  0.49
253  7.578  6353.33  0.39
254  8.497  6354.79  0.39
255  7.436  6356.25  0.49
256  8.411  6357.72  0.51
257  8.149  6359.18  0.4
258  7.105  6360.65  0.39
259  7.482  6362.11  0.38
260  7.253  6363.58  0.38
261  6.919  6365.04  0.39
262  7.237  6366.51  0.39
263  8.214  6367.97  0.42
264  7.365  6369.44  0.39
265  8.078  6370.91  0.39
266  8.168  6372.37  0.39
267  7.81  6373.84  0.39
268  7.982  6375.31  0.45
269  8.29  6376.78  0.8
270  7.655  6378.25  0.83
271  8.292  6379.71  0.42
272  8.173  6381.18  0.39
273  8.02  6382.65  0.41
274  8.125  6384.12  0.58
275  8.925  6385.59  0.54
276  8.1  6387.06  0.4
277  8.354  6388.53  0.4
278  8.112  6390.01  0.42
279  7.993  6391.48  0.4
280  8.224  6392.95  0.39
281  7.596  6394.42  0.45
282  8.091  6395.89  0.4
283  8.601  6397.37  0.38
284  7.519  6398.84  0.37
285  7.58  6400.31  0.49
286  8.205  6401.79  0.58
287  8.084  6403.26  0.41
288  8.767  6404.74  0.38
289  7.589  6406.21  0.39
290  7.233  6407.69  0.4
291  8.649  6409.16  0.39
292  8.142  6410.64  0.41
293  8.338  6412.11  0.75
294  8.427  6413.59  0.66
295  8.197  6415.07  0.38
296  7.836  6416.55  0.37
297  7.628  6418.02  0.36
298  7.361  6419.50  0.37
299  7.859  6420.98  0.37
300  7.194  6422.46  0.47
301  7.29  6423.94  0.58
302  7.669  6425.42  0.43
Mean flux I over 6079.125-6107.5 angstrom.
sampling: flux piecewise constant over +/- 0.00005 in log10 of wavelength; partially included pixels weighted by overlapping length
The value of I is 7.98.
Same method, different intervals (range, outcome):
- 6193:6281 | 7.59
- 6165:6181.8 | 7.69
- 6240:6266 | 7.3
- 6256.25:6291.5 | 7.69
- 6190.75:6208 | 7.83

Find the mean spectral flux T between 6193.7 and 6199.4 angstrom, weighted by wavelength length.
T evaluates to 7.88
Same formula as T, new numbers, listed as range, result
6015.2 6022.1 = 7.73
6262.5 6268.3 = 7.7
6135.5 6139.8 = 7.72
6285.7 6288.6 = 8.17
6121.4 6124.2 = 8.19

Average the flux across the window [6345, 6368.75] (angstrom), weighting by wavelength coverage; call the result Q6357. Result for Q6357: 7.78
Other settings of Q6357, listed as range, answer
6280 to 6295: 7.98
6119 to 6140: 7.91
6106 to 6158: 7.94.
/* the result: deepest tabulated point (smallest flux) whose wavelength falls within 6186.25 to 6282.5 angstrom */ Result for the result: 6.047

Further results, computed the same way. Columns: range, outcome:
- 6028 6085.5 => 7.07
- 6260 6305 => 6.92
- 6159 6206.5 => 6.832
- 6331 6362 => 7.105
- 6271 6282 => 7.297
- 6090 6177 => 7.053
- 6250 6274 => 6.622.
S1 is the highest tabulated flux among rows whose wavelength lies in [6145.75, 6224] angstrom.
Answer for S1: 9.301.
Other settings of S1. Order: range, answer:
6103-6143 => 8.398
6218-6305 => 8.38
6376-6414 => 8.925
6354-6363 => 8.497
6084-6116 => 8.584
